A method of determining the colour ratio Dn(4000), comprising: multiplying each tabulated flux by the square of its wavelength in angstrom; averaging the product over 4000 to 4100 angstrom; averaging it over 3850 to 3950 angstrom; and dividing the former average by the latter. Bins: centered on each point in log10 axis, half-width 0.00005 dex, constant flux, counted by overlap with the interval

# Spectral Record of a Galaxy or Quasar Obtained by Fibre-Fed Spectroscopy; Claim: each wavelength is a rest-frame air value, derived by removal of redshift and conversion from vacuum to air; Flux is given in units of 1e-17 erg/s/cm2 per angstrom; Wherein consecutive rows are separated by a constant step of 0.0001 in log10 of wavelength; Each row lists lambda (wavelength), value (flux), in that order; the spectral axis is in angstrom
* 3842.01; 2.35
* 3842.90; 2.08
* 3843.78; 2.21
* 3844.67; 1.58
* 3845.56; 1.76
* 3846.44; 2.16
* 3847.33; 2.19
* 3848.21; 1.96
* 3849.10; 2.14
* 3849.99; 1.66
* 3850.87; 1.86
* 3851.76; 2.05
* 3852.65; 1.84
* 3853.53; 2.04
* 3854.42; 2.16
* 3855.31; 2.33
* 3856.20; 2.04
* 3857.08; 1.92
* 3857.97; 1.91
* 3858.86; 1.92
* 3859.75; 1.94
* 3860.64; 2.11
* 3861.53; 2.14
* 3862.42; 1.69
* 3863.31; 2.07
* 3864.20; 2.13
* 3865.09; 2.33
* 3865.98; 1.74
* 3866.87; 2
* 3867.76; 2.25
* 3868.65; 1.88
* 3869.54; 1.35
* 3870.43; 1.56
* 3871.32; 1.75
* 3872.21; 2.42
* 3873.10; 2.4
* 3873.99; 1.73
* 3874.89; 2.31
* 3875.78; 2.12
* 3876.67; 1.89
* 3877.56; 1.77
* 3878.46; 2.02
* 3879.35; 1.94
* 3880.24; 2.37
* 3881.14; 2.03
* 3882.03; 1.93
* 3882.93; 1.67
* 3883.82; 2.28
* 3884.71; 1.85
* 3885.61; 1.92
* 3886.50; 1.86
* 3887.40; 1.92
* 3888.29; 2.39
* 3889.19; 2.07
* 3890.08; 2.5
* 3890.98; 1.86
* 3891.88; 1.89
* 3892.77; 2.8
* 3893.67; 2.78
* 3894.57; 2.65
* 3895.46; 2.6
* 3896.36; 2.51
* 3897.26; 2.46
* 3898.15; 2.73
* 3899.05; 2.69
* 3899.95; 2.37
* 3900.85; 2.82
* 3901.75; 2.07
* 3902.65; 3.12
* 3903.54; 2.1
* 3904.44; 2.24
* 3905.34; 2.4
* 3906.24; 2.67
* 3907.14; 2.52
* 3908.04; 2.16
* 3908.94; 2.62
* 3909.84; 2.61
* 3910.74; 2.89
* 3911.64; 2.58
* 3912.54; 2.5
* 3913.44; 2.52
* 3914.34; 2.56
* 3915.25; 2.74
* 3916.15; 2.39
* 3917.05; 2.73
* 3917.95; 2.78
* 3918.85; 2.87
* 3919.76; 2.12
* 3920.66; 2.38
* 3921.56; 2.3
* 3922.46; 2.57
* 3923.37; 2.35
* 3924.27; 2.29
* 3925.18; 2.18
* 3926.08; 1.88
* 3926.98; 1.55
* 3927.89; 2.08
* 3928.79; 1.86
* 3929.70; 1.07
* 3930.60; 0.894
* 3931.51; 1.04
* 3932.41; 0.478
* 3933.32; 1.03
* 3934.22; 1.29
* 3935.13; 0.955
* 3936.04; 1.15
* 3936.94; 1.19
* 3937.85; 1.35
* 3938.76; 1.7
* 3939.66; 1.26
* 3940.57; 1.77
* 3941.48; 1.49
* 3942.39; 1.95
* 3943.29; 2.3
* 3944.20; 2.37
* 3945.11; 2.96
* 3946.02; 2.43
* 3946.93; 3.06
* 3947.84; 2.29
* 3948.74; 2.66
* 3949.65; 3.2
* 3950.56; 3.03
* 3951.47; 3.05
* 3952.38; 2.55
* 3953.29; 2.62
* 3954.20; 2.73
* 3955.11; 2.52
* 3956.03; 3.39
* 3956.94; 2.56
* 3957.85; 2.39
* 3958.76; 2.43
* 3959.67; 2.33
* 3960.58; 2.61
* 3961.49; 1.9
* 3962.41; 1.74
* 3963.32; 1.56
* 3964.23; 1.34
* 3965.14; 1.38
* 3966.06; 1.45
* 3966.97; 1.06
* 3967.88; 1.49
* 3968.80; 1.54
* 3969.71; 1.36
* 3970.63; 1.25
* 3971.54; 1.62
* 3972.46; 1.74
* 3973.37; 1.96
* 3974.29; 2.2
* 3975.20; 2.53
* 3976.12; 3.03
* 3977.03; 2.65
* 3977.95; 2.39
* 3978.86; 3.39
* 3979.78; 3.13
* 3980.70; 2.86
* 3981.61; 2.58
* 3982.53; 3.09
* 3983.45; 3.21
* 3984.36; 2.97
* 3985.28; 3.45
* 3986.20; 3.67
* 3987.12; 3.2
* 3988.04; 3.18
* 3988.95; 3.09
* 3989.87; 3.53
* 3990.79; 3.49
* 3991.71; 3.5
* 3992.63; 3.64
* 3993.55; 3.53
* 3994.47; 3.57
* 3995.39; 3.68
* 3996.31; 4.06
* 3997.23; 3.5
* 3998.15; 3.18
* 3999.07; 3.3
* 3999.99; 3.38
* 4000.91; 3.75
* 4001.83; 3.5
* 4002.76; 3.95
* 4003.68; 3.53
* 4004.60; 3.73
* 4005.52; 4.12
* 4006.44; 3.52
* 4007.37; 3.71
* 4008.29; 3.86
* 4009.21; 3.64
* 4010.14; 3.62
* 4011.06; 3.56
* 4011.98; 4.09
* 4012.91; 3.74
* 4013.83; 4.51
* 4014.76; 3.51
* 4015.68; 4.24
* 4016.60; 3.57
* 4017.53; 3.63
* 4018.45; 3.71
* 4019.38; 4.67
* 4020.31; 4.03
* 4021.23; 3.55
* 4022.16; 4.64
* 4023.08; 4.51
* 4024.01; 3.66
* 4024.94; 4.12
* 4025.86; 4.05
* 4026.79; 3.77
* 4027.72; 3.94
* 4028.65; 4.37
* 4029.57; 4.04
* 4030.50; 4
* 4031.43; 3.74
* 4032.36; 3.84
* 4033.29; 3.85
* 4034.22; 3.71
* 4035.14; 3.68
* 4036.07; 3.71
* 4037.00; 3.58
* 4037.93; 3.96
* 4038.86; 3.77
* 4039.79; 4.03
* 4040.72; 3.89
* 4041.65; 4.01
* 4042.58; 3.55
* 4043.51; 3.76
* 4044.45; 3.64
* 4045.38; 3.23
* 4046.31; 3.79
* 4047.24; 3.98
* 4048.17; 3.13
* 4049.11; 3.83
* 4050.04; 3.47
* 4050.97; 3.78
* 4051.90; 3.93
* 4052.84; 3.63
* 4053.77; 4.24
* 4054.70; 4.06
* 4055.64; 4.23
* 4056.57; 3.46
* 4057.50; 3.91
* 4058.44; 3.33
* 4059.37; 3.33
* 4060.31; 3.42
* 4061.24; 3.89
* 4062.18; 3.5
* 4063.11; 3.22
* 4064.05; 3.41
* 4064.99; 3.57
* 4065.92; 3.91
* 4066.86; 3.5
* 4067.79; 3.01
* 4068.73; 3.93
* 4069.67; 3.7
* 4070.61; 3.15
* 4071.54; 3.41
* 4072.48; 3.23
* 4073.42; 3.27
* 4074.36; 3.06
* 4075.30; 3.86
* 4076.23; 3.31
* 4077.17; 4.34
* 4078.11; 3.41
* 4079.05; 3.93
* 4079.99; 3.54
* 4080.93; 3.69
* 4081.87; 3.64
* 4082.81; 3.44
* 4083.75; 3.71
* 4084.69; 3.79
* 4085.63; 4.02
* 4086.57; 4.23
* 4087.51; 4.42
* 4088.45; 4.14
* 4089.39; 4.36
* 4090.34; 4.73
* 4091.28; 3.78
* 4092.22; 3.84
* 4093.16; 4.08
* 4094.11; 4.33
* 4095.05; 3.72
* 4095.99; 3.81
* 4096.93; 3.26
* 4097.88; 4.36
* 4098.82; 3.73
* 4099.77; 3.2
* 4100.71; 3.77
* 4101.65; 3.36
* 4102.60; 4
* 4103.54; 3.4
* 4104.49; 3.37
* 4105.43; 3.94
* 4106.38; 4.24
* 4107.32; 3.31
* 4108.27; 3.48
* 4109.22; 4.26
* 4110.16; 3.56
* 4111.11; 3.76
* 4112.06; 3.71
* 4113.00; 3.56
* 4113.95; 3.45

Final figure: 1.9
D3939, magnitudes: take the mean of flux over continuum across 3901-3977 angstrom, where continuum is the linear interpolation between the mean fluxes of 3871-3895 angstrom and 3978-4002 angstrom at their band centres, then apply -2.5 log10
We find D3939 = 0.269 mag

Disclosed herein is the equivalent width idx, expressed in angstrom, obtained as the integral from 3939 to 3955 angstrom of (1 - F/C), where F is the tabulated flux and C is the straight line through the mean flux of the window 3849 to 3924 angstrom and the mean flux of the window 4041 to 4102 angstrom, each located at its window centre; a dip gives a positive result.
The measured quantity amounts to 1.6 angstrom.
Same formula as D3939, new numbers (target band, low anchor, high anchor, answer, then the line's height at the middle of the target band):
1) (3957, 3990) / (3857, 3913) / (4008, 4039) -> 0.368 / 3.29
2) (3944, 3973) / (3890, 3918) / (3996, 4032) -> 0.389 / 3.18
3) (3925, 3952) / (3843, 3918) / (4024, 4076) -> 0.420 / 2.71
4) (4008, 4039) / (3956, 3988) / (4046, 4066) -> -0.235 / 3.15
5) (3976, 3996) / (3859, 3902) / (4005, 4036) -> 0.081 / 3.47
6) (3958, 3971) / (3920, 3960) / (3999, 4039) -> 0.465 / 2.62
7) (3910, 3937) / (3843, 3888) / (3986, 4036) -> 0.315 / 2.69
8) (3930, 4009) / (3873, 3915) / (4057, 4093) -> 0.148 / 2.89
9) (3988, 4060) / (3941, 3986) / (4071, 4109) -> -0.238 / 3.04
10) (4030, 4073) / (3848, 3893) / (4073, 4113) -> -0.067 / 3.46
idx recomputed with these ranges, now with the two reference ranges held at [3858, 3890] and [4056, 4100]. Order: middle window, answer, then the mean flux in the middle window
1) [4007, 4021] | -3.1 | 3.87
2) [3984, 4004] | -3.2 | 3.49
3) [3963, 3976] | 5.4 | 1.64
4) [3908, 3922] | -1.3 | 2.56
